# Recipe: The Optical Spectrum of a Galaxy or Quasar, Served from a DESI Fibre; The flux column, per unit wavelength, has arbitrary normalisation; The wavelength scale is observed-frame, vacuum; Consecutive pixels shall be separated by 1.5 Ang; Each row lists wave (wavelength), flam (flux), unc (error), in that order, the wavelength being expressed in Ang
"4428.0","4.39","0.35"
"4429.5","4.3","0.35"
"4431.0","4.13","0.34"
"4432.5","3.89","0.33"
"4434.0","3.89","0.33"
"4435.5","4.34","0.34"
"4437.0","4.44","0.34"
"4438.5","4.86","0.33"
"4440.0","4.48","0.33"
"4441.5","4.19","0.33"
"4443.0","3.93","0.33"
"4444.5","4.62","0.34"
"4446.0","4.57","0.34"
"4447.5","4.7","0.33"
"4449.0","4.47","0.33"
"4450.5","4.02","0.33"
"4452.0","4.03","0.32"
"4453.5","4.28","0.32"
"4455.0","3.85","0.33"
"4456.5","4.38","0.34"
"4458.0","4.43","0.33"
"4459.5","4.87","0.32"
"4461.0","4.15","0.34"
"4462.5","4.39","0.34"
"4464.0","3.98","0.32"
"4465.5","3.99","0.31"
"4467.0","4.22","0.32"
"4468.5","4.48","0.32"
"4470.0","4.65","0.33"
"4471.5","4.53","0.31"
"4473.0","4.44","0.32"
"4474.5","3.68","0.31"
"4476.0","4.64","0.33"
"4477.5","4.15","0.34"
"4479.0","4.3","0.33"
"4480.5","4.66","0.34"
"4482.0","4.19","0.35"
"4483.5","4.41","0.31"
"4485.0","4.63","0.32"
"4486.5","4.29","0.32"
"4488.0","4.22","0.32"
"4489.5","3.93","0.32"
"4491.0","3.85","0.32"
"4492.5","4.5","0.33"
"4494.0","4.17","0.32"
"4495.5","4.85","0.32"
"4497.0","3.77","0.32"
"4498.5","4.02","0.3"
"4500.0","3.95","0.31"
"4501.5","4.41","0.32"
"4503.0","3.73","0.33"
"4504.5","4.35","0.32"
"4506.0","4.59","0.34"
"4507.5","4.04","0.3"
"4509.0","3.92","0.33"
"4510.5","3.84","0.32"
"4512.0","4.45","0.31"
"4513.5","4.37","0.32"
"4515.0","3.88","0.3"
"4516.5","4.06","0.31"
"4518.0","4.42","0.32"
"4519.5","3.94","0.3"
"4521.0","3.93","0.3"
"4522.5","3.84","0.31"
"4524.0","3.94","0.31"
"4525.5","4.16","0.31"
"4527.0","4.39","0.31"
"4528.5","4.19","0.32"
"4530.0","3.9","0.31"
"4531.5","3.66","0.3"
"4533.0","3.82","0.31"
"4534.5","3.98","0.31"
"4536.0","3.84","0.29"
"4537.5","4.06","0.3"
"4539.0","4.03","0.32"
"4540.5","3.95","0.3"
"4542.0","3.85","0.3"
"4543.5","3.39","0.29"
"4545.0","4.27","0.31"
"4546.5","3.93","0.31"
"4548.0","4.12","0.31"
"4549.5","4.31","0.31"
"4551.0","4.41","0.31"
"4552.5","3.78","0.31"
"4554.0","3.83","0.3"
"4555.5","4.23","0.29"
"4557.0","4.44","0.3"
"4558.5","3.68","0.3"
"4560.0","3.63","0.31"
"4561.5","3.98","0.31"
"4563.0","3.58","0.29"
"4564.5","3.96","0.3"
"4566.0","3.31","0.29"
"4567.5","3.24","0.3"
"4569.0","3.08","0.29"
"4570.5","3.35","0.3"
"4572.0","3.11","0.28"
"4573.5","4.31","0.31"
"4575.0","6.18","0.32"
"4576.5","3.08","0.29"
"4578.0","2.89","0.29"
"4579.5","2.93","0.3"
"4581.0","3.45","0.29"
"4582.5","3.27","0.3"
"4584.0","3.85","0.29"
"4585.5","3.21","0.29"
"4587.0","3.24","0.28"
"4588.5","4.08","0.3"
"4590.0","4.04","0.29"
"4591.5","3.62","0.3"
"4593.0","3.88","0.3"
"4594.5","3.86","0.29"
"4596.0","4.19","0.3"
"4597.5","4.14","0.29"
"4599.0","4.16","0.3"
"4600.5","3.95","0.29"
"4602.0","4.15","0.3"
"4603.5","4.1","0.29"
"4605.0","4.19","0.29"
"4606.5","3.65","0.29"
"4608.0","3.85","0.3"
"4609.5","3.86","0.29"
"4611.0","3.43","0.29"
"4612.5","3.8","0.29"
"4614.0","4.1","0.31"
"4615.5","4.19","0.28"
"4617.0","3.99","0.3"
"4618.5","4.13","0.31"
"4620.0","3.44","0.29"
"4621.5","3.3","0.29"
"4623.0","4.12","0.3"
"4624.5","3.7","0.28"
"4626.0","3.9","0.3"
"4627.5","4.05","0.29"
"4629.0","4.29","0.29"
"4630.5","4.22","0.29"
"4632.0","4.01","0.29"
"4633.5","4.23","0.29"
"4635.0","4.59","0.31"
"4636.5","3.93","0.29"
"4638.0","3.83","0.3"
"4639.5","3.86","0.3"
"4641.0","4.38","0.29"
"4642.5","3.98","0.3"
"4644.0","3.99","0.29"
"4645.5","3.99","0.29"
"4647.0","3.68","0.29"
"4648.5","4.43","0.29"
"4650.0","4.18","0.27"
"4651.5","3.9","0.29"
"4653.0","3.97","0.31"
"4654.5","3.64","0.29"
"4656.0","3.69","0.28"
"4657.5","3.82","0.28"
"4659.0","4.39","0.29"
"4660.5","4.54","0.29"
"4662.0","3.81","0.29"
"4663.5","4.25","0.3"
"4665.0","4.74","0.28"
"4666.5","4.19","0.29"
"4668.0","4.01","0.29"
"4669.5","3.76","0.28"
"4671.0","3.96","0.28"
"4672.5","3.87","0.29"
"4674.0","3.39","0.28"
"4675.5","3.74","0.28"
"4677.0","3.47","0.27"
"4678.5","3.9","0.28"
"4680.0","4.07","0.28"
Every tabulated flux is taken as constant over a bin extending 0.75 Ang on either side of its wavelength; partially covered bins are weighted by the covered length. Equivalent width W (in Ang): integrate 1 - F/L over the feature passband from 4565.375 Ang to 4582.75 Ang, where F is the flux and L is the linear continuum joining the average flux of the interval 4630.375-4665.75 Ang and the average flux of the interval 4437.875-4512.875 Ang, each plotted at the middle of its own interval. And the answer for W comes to 2.7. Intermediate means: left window 4.28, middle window 3.53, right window 4.08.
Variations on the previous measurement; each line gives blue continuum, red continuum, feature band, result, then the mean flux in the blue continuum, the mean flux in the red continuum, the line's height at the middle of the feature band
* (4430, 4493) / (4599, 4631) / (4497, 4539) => 1.1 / 4.3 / 3.93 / 4.16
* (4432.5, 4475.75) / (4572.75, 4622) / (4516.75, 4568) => 0.9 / 4.31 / 3.84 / 4.02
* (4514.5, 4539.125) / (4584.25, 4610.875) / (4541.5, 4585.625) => 2.0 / 4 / 3.88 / 3.94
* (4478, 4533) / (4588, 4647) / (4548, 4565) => 0.3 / 4.16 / 3.97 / 4.07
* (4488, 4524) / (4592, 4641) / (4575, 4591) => 1.9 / 4.12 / 3.98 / 4.02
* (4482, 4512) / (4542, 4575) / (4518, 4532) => 0.1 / 4.19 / 3.86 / 4.04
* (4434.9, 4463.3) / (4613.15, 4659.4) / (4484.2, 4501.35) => 0.3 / 4.37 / 3.99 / 4.28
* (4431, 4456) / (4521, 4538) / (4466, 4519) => -1.7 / 4.28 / 3.98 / 4.11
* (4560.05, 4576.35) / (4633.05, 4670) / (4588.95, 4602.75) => -0.5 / 3.78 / 4.07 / 3.87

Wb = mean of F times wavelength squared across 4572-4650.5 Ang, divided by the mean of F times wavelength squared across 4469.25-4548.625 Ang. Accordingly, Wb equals 0.99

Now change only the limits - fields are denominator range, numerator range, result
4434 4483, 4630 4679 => 1.01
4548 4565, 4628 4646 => 1.07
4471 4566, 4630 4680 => 1.04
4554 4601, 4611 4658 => 1.09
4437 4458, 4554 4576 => 0.93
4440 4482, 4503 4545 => 0.96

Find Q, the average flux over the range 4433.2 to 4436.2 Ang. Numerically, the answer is 4.11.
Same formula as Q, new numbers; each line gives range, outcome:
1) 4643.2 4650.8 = 4.05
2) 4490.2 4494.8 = 4.18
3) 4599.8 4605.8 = 4.09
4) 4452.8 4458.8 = 4.24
